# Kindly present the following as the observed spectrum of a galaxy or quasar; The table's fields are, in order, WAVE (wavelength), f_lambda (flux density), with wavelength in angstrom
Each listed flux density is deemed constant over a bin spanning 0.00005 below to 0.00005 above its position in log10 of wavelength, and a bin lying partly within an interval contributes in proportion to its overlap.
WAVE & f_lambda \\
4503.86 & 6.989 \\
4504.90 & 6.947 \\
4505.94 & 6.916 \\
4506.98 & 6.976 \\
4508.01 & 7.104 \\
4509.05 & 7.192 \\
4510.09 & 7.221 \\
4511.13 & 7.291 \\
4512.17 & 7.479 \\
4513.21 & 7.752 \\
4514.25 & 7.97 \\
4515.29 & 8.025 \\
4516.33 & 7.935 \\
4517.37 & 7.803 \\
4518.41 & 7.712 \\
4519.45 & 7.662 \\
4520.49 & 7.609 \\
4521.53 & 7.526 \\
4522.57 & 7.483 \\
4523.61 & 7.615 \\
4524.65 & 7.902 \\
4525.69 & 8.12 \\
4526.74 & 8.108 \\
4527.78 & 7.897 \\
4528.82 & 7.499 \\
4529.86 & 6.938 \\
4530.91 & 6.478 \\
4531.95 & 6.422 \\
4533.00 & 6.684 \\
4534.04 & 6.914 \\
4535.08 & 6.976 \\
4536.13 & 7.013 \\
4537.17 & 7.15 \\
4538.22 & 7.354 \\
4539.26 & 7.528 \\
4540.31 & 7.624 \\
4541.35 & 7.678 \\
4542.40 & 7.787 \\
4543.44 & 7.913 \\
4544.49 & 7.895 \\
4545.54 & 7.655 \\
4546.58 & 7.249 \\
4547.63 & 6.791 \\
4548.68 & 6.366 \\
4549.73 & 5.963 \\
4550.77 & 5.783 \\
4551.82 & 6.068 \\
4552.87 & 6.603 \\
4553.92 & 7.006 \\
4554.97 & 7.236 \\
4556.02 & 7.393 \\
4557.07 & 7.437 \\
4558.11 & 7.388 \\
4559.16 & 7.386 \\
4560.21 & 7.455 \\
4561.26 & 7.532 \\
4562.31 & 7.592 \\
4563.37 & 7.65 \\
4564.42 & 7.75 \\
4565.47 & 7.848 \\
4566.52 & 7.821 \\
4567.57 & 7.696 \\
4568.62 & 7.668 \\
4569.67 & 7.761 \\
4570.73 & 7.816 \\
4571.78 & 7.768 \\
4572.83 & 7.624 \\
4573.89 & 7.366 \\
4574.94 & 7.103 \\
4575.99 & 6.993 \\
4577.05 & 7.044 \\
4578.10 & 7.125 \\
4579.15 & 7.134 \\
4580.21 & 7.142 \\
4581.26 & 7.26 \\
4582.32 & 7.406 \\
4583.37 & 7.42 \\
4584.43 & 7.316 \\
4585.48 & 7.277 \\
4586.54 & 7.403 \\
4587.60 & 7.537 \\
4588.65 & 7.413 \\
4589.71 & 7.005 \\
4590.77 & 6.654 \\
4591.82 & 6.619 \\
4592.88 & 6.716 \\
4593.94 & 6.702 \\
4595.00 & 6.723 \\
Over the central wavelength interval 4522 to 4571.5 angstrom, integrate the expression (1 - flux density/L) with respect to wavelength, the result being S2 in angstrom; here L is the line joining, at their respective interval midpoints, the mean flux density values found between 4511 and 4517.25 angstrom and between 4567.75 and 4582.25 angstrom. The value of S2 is 1.56 angstrom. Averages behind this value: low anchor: 7.77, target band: 7.32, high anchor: 7.38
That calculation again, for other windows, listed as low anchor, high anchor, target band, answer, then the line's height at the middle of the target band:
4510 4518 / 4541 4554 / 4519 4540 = 0.06 angstrom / 7.36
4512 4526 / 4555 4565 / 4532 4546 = 0.49 angstrom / 7.63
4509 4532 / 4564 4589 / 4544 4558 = 1.15 angstrom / 7.51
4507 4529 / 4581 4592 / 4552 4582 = -0.21 angstrom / 7.35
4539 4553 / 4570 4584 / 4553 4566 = -0.48 angstrom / 7.18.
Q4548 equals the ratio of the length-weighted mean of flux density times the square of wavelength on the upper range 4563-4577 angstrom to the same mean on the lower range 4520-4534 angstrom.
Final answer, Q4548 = 1.05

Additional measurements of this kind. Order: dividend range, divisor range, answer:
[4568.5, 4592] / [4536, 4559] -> 1.04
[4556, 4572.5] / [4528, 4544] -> 1.07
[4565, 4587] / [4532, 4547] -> 1.03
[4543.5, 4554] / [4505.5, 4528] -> 0.90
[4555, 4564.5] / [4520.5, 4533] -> 1.02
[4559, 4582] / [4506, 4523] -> 1.02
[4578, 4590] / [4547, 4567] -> 1.04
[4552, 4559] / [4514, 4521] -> 0.93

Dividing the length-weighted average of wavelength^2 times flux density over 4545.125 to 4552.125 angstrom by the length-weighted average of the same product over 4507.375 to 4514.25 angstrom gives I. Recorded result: 0.9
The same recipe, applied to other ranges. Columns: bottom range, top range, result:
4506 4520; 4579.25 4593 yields 0.98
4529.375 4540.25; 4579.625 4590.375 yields 1.07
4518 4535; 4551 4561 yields 0.97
